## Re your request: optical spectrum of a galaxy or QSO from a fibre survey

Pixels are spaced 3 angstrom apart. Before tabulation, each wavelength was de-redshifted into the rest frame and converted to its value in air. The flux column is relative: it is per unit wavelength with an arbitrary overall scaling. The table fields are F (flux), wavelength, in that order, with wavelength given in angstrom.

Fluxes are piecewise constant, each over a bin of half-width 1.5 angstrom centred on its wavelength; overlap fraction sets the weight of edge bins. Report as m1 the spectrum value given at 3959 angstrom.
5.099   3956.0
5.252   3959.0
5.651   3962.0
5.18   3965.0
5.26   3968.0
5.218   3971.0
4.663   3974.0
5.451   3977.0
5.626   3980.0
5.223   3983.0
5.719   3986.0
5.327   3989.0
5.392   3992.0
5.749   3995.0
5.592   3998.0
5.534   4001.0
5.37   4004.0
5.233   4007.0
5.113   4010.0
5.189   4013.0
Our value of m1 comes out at 5.252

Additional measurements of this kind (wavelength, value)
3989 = 5.327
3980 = 5.626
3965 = 5.18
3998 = 5.592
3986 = 5.719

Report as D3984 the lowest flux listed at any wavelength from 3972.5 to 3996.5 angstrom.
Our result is 4.663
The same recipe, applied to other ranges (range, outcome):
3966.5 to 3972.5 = 5.218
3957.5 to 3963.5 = 5.252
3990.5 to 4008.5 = 5.233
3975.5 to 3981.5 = 5.451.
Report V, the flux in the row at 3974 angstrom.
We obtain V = 4.663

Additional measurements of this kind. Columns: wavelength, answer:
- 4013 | 5.189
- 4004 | 5.37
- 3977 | 5.451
